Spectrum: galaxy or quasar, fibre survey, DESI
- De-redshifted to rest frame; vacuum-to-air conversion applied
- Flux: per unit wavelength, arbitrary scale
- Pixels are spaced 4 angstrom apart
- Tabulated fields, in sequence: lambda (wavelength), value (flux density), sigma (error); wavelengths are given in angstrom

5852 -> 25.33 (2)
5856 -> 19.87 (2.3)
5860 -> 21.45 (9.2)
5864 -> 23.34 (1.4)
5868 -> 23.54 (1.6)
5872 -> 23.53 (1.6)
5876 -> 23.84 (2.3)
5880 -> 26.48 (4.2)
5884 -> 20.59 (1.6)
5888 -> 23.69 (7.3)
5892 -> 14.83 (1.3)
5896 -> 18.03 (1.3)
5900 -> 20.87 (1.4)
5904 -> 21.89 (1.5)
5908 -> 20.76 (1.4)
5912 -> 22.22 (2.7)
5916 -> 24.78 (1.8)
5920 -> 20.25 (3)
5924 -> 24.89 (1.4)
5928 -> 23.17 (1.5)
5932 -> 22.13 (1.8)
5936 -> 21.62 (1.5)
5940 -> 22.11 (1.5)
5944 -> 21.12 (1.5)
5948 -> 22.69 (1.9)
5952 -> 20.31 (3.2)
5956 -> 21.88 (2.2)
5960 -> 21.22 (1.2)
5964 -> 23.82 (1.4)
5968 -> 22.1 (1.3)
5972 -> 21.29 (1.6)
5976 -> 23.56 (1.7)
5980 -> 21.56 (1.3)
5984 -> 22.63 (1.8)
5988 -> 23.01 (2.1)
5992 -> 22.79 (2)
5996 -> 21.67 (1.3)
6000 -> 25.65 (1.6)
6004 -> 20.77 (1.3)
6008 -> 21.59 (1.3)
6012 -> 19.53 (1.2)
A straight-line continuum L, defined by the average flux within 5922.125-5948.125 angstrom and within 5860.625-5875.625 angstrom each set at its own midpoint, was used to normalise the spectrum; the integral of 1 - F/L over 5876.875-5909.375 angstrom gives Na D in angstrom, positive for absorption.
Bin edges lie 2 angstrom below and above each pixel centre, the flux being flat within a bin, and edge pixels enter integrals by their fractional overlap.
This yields 2.87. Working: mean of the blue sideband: 23.3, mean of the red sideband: 22.5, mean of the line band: 21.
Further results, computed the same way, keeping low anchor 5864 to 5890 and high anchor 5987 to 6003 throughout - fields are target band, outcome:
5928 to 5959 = 2.1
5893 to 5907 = 2.1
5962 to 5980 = 0.5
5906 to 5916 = 0.6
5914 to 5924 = 0.2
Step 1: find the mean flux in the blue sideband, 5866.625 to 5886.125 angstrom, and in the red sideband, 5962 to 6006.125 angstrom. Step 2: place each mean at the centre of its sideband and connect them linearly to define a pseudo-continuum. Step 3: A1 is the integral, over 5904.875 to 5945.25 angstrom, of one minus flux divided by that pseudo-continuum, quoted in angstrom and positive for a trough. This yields 1.5 angstrom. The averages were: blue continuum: 23.6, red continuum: 22.6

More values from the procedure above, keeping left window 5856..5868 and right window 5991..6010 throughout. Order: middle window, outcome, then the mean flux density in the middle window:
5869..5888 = -1.21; 23.6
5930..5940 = 0.18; 21.9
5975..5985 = -0.02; 22.5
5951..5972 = 0.47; 21.9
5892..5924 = 1.71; 21.1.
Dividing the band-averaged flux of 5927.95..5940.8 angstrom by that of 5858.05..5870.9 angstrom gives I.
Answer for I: 1.0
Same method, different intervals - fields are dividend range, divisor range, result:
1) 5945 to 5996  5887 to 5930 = 1.04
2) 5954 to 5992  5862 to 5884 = 0.94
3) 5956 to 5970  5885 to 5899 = 1.17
